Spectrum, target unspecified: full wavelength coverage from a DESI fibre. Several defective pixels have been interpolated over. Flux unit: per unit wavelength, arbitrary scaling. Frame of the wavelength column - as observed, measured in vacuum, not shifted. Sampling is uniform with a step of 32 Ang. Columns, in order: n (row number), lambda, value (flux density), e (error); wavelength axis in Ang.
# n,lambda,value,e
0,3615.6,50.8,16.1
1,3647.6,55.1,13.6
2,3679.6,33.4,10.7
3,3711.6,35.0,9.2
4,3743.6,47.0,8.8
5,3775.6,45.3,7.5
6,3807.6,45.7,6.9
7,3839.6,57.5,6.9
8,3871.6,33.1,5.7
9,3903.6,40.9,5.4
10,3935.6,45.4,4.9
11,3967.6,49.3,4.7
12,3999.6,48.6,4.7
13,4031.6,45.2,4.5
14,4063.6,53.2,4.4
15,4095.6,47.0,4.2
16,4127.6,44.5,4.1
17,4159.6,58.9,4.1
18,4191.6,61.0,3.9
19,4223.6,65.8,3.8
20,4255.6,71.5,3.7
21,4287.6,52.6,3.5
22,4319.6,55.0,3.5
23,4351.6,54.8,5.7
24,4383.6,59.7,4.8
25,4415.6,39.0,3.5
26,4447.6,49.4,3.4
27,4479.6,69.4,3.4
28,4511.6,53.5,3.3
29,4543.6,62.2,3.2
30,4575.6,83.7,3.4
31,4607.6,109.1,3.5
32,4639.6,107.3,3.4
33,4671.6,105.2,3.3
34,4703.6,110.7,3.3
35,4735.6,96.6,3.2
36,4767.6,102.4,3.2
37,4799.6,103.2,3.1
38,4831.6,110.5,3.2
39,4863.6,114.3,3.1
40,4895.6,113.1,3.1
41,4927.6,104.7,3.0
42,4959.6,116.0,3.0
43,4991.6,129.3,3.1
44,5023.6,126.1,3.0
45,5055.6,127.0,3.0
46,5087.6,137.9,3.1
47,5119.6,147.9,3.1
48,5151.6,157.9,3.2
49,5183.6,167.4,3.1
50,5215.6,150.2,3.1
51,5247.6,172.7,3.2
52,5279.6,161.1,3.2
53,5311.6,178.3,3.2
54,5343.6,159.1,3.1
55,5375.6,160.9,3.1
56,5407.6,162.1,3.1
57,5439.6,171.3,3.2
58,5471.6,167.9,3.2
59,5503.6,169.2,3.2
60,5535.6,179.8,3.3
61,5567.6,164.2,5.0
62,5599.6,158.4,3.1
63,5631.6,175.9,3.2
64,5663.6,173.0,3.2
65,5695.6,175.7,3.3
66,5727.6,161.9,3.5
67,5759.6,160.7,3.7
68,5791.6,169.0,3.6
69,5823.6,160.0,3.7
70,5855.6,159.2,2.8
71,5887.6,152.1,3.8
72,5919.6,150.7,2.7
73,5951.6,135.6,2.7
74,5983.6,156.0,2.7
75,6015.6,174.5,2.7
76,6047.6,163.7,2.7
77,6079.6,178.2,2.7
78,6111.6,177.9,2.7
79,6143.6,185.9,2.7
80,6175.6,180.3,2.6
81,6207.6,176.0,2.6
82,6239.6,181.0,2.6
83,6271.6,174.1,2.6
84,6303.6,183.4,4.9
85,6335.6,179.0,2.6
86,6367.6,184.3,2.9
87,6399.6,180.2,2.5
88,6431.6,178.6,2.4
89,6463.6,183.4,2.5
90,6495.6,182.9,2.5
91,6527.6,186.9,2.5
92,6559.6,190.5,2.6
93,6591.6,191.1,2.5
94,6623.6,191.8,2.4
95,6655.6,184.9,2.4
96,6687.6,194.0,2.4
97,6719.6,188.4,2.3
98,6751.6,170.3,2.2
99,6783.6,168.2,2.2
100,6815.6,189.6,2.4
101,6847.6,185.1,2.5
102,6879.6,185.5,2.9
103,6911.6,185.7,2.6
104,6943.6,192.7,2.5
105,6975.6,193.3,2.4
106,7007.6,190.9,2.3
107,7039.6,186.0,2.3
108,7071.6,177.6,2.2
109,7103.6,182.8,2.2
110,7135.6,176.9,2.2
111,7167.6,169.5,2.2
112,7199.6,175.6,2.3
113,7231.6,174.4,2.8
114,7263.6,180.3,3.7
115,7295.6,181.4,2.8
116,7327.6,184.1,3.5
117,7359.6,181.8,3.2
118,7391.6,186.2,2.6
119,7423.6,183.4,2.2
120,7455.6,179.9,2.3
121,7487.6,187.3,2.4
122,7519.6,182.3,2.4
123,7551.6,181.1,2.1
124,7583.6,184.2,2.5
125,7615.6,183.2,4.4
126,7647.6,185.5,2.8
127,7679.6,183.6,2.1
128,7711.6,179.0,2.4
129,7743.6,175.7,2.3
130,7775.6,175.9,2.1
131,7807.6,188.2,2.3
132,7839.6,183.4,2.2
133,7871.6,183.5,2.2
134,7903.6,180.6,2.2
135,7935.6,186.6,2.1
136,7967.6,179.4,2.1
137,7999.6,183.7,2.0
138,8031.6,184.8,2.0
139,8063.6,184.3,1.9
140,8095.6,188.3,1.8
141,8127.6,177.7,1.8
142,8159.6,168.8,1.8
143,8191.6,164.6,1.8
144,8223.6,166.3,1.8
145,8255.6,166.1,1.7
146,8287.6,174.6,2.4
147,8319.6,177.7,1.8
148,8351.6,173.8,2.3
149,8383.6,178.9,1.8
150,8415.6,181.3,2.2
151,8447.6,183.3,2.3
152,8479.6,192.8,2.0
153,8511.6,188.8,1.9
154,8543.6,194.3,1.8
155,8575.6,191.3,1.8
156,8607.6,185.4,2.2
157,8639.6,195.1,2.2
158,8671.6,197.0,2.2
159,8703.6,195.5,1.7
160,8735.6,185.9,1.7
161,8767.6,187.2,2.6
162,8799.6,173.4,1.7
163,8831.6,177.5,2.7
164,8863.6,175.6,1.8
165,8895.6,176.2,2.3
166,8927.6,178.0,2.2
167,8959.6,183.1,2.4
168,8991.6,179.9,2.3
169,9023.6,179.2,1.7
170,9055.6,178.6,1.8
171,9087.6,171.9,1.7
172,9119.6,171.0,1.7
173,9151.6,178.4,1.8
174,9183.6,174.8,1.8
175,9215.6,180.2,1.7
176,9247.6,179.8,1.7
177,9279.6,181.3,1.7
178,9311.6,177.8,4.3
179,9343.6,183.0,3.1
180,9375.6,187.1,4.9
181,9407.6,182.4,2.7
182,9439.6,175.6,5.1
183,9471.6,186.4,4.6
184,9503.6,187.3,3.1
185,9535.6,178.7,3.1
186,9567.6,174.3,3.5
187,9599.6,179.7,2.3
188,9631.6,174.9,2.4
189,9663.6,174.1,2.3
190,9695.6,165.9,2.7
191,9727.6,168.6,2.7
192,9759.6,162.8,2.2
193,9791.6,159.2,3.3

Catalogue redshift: 0.15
